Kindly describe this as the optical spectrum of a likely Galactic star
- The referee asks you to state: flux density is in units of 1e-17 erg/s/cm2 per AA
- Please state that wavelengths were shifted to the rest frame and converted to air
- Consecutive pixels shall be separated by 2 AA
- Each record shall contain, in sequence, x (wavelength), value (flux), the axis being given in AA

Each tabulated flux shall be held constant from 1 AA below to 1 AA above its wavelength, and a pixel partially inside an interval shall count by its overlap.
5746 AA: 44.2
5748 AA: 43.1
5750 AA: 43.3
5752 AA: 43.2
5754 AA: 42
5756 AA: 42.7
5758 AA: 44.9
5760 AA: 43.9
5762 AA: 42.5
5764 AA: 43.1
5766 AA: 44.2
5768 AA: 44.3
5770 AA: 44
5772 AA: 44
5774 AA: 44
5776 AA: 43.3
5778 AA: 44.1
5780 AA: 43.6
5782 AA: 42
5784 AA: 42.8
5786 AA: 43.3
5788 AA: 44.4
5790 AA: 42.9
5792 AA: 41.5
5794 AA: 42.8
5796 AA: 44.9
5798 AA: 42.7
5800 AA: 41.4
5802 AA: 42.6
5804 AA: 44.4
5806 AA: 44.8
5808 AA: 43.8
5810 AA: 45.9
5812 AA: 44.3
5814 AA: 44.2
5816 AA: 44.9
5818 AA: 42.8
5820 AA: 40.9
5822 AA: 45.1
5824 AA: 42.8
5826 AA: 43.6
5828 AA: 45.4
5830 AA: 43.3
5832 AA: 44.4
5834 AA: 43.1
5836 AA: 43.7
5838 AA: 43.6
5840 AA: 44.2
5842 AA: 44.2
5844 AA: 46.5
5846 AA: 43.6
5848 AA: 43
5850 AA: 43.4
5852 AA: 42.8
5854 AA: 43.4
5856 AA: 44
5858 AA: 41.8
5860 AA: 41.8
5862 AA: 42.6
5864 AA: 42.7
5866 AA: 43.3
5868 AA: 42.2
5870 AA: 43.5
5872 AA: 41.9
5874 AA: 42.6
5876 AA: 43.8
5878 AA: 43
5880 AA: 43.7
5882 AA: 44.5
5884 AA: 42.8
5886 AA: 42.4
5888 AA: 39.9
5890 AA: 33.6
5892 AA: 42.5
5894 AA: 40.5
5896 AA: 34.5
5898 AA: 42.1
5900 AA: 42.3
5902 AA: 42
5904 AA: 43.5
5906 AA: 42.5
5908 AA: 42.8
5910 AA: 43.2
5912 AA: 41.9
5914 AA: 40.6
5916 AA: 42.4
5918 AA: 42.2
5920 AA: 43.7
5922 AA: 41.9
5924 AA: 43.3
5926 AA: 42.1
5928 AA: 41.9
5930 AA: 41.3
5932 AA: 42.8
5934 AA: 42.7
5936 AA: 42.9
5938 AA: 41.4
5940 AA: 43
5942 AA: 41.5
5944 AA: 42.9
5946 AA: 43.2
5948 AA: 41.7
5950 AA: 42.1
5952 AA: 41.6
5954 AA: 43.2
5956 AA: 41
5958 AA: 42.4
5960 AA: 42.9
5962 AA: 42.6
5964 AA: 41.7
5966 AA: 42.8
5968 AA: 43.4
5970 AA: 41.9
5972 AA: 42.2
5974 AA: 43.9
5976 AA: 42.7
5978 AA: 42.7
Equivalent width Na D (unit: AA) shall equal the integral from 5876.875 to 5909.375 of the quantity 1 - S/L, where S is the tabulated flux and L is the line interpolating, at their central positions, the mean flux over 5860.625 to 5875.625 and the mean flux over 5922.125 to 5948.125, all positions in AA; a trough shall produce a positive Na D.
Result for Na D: 0.87 AA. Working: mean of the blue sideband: 42.7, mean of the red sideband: 42.4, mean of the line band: 41.4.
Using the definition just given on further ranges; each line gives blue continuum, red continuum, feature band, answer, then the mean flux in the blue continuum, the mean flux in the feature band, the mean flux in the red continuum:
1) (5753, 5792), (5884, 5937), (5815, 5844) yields -0.8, 43.4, 43.8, 41.6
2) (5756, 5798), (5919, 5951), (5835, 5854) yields -0.4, 43.5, 43.9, 42.4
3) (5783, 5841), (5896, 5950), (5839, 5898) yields 0.7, 43.6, 42.4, 42.2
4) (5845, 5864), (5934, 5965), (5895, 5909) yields 0.4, 42.9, 41.4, 42.3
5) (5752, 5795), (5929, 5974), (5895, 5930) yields 0.5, 43.3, 41.9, 42.4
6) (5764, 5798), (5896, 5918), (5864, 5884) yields -0.4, 43.5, 43.1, 42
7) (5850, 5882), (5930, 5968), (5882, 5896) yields 0.9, 42.9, 40.2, 42.4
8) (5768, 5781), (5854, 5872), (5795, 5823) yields -0.2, 43.9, 43.8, 42.7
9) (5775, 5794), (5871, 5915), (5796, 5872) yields -2.0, 43.1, 43.5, 41.7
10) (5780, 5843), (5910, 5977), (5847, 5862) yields 0.1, 43.6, 42.9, 42.4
